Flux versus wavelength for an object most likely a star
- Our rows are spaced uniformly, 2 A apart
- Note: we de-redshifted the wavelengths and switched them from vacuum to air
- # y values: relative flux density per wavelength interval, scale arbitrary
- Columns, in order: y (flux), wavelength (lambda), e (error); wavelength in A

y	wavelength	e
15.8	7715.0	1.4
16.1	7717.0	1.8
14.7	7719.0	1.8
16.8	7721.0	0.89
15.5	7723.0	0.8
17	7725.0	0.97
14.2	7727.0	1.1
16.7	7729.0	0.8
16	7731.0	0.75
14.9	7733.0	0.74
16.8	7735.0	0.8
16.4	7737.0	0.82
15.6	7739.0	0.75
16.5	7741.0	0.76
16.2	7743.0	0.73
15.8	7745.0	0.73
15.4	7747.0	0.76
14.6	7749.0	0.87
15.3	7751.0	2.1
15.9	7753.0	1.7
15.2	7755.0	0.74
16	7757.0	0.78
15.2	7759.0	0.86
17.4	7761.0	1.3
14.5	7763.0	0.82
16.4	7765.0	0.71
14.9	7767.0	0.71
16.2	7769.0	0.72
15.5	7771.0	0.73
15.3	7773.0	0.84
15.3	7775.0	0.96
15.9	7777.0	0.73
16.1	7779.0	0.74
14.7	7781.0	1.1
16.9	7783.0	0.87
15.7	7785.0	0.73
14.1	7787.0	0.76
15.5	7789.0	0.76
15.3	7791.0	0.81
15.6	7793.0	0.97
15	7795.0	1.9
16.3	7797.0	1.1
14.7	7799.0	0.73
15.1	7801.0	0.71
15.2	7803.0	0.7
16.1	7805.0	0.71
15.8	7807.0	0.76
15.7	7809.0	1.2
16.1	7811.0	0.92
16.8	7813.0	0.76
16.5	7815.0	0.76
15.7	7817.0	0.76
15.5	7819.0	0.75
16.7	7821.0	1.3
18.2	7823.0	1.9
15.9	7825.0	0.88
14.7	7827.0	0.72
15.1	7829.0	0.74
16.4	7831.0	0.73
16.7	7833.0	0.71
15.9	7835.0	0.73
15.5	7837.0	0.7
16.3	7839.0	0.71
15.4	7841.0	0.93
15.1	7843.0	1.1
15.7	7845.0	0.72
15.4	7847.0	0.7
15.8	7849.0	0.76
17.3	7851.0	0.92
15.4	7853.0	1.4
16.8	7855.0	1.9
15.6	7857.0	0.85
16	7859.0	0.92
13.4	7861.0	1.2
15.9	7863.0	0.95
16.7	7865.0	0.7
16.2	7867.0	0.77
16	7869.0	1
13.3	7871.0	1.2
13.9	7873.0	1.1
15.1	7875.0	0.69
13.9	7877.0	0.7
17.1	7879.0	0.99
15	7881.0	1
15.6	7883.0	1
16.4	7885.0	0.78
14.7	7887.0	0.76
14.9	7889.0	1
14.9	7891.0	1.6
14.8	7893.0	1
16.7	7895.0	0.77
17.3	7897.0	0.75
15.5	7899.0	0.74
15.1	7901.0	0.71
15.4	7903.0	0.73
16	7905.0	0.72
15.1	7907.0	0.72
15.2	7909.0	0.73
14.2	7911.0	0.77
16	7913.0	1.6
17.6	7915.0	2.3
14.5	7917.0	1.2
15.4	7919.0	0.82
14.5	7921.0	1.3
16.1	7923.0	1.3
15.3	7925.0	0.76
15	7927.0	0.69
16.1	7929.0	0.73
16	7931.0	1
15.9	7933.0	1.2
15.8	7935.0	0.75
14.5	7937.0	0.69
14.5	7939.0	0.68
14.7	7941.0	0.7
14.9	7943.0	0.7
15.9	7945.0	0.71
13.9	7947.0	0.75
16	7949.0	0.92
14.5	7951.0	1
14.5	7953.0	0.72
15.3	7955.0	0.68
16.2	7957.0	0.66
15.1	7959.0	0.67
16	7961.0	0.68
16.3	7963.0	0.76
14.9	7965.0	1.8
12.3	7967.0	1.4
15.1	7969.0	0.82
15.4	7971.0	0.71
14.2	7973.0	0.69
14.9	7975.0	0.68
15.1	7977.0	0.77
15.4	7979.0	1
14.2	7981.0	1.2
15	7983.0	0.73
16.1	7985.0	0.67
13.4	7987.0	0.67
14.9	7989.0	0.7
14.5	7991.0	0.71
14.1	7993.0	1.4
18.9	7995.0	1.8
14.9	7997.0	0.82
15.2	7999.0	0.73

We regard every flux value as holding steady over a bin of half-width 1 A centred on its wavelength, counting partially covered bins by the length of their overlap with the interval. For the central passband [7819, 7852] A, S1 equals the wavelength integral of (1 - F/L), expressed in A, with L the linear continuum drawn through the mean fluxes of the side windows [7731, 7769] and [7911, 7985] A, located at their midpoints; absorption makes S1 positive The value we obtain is -1.0 A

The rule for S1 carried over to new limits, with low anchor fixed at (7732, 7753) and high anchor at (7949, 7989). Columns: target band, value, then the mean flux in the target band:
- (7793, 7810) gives 0.06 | 15.5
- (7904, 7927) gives -0.41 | 15.4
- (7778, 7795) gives 0.16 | 15.5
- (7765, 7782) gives 0.12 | 15.5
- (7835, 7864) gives -0.58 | 15.7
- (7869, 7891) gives 0.35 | 15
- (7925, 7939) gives -0.33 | 15.5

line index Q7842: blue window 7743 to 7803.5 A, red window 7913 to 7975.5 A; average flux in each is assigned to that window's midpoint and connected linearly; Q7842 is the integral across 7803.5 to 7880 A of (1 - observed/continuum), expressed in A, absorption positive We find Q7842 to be -1.9 A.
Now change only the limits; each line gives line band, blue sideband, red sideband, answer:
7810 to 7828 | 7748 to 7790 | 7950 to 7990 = -0.97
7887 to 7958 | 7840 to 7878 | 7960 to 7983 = -1.15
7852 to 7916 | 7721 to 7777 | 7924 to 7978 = -0.67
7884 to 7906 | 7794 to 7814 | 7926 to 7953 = -0.38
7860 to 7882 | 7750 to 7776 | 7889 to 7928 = 0.55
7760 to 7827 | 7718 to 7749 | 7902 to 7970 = -0.35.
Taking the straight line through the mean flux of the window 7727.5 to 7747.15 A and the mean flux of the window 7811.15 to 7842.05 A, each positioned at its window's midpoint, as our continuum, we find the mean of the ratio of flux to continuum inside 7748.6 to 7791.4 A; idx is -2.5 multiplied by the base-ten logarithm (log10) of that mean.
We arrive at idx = 0.03 mag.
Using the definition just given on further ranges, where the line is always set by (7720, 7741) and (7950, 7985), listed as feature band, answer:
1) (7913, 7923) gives -0.03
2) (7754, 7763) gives 0.01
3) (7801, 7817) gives -0.02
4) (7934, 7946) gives 0.00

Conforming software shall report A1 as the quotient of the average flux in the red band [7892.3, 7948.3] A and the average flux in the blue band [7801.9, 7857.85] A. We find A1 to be 0.97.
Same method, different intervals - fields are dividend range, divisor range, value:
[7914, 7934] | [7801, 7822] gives 0.98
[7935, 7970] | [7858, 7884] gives 0.98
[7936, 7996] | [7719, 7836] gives 0.95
